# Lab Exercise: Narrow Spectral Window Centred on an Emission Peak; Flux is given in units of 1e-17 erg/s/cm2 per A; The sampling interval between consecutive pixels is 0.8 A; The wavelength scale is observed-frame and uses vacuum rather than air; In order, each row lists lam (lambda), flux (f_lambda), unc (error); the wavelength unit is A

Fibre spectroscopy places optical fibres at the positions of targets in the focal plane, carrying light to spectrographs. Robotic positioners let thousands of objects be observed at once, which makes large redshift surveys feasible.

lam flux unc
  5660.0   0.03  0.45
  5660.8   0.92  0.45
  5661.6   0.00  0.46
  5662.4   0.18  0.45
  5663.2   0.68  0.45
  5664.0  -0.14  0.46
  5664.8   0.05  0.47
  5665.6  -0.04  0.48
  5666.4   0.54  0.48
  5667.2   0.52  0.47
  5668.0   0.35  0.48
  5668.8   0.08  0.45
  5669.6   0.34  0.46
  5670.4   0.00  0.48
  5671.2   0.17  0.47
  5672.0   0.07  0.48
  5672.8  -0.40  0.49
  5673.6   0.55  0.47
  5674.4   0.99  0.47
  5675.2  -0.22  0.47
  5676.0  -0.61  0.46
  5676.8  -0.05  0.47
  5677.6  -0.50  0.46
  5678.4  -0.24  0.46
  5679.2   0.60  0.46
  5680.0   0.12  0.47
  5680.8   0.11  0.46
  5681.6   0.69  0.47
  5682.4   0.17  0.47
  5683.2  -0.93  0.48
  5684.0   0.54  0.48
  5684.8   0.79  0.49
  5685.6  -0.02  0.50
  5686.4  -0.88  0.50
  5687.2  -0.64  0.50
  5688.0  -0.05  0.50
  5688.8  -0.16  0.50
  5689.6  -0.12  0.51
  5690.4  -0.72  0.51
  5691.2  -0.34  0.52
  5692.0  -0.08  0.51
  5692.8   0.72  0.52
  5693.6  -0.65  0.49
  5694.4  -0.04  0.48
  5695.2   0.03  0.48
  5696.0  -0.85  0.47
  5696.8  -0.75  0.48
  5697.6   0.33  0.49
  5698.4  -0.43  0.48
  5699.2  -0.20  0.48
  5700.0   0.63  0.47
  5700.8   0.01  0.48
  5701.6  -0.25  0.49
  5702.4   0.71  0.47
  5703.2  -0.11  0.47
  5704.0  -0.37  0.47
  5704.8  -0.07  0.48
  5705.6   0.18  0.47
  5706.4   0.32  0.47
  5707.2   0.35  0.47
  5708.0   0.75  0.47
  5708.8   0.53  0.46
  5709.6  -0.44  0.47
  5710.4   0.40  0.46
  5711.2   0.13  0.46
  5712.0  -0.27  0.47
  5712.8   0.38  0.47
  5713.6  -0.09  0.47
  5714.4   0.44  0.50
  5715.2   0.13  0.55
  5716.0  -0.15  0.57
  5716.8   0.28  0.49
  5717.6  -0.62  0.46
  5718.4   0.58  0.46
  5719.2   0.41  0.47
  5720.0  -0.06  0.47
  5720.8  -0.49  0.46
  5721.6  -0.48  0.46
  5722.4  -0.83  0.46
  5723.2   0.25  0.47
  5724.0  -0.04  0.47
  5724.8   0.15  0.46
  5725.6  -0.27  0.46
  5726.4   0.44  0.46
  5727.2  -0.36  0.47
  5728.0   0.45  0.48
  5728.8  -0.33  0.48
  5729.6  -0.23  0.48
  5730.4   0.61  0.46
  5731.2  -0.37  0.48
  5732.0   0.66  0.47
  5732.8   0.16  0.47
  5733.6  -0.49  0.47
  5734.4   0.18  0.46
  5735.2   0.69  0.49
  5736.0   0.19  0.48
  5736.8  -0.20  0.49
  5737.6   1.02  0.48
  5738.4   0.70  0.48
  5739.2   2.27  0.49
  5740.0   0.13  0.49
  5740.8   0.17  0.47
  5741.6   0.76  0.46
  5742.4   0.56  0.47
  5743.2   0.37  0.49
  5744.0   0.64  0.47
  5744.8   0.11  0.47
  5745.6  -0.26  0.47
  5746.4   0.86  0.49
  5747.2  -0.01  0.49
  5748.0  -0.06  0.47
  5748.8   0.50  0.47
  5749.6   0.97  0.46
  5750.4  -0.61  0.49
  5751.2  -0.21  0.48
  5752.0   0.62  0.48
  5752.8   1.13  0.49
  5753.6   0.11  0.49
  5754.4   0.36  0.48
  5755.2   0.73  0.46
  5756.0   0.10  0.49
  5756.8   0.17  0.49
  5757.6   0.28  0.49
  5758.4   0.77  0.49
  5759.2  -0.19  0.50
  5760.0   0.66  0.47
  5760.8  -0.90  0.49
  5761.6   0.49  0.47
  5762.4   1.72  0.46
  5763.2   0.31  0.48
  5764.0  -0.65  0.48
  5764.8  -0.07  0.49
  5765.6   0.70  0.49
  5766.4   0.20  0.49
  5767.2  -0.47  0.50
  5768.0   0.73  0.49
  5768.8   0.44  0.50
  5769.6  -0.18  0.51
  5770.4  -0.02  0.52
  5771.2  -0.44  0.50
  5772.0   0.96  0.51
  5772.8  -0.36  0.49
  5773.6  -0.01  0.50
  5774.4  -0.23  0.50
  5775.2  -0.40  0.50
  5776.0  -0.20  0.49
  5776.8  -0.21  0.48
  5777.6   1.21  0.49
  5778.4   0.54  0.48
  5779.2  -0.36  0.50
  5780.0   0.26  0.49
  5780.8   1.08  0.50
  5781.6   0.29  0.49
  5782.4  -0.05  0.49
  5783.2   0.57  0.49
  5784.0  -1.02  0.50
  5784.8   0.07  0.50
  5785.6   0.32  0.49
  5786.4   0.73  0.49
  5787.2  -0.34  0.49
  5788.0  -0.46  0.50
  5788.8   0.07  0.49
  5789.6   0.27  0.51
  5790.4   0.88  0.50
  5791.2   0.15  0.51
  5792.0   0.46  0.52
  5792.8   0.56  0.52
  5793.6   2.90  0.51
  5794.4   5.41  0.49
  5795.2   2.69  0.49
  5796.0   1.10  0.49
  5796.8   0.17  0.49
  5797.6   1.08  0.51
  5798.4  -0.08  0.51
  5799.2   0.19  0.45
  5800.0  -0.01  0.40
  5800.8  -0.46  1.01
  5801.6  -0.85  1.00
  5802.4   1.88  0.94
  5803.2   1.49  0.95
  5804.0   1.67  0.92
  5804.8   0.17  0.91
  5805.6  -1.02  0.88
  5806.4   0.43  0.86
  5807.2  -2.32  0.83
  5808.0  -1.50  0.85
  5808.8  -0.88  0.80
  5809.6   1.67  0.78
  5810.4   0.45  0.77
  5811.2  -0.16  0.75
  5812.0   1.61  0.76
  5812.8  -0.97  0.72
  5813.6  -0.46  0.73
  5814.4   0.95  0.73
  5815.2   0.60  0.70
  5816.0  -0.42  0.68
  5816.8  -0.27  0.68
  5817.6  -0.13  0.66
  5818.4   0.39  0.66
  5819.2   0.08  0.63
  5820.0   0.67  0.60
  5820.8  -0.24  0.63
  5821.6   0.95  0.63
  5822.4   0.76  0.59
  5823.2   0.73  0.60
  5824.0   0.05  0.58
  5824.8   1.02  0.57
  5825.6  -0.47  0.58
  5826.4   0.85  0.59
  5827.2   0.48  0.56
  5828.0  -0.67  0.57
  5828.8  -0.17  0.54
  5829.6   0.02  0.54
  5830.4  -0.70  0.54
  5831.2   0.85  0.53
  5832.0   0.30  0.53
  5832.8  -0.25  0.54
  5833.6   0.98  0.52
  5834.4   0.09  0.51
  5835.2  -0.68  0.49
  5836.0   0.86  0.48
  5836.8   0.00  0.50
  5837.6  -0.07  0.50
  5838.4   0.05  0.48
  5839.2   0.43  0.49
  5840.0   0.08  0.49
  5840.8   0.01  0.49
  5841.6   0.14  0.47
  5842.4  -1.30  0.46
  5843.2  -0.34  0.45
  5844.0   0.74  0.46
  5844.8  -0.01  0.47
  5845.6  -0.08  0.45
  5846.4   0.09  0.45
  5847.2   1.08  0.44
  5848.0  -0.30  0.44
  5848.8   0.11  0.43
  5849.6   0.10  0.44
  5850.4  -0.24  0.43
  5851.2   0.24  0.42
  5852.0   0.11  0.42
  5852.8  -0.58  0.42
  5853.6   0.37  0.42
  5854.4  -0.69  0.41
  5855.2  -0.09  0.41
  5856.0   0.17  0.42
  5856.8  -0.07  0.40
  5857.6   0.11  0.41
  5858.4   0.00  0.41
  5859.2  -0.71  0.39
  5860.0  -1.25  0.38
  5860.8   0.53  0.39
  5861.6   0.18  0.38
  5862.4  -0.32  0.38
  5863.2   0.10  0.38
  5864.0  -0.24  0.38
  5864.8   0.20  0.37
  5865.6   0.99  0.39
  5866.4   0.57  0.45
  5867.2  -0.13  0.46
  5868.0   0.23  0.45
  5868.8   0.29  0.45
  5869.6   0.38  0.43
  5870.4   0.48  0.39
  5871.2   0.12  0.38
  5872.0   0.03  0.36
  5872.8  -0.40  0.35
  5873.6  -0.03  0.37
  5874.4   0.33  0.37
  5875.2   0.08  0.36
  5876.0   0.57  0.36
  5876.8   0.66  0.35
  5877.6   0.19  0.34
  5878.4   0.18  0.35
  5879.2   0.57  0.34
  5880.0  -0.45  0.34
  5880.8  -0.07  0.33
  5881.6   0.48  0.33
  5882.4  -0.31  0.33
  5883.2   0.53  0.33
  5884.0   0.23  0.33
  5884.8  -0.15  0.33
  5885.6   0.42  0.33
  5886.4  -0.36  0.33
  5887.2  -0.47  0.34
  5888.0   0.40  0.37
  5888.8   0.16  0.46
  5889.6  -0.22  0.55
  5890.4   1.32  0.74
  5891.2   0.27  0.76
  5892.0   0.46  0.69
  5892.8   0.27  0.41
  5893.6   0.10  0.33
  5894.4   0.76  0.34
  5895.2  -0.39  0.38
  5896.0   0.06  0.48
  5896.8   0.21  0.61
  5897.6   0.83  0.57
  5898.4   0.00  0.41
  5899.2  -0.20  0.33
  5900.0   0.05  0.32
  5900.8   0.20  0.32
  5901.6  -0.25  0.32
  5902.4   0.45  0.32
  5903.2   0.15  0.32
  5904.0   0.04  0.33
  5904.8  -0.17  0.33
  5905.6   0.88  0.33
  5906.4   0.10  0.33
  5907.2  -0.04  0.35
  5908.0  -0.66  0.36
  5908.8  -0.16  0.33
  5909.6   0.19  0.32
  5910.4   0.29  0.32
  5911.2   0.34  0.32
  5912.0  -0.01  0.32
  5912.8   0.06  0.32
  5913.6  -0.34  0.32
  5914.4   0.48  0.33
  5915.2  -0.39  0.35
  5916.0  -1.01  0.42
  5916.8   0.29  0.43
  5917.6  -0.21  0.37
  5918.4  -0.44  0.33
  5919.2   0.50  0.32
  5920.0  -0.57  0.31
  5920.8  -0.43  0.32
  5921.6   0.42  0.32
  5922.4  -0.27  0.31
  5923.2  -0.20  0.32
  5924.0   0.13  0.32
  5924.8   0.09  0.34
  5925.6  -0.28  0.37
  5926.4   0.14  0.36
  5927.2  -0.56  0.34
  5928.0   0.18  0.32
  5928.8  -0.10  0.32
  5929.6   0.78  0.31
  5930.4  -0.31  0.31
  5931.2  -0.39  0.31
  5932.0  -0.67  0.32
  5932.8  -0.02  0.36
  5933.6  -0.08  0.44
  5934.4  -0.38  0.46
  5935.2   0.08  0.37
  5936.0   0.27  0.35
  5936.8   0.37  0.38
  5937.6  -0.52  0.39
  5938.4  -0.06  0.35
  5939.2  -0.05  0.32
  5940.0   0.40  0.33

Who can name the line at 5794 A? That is [O III]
